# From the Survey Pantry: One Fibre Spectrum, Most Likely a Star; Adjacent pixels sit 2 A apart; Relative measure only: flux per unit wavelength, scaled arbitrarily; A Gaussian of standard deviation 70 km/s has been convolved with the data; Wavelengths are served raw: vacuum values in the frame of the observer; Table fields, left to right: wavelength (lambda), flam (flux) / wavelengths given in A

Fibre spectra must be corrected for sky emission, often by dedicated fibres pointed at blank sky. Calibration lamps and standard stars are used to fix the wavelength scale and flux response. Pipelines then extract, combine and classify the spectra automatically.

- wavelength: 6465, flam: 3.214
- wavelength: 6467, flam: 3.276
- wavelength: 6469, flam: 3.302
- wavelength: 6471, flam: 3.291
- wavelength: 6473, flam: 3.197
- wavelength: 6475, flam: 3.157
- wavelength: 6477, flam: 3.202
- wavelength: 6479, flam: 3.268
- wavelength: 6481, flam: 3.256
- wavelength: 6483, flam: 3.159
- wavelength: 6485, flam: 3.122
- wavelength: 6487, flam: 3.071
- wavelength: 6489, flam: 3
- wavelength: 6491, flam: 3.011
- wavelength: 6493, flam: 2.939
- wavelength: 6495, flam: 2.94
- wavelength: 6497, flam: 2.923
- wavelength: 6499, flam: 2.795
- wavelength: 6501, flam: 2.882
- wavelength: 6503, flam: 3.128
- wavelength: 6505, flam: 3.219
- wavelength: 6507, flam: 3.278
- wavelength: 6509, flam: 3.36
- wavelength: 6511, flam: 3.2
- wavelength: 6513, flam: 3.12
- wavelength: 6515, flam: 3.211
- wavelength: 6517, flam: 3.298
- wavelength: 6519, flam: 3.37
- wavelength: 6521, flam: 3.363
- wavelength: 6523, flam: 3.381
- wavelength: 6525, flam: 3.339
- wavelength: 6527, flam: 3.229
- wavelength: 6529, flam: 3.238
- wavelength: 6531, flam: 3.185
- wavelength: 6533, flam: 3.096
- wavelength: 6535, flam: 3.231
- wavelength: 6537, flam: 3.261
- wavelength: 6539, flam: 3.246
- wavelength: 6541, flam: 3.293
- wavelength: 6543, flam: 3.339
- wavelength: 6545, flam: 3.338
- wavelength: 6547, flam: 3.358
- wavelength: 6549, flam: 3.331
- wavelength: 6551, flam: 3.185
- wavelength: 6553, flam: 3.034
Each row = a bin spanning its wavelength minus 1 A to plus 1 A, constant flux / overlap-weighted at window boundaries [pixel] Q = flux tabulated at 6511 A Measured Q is 3.2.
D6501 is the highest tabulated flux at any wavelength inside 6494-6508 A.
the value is 3.278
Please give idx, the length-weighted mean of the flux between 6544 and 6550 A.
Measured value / 3.34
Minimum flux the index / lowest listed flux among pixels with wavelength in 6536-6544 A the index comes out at 3.246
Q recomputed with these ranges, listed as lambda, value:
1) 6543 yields 3.339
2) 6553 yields 3.034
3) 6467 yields 3.276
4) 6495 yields 2.94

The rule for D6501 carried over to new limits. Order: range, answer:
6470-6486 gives 3.291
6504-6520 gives 3.37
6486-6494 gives 3.071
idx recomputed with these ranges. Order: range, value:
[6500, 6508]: 3.13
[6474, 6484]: 3.21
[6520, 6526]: 3.36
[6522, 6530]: 3.3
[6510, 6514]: 3.16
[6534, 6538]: 3.25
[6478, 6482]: 3.26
